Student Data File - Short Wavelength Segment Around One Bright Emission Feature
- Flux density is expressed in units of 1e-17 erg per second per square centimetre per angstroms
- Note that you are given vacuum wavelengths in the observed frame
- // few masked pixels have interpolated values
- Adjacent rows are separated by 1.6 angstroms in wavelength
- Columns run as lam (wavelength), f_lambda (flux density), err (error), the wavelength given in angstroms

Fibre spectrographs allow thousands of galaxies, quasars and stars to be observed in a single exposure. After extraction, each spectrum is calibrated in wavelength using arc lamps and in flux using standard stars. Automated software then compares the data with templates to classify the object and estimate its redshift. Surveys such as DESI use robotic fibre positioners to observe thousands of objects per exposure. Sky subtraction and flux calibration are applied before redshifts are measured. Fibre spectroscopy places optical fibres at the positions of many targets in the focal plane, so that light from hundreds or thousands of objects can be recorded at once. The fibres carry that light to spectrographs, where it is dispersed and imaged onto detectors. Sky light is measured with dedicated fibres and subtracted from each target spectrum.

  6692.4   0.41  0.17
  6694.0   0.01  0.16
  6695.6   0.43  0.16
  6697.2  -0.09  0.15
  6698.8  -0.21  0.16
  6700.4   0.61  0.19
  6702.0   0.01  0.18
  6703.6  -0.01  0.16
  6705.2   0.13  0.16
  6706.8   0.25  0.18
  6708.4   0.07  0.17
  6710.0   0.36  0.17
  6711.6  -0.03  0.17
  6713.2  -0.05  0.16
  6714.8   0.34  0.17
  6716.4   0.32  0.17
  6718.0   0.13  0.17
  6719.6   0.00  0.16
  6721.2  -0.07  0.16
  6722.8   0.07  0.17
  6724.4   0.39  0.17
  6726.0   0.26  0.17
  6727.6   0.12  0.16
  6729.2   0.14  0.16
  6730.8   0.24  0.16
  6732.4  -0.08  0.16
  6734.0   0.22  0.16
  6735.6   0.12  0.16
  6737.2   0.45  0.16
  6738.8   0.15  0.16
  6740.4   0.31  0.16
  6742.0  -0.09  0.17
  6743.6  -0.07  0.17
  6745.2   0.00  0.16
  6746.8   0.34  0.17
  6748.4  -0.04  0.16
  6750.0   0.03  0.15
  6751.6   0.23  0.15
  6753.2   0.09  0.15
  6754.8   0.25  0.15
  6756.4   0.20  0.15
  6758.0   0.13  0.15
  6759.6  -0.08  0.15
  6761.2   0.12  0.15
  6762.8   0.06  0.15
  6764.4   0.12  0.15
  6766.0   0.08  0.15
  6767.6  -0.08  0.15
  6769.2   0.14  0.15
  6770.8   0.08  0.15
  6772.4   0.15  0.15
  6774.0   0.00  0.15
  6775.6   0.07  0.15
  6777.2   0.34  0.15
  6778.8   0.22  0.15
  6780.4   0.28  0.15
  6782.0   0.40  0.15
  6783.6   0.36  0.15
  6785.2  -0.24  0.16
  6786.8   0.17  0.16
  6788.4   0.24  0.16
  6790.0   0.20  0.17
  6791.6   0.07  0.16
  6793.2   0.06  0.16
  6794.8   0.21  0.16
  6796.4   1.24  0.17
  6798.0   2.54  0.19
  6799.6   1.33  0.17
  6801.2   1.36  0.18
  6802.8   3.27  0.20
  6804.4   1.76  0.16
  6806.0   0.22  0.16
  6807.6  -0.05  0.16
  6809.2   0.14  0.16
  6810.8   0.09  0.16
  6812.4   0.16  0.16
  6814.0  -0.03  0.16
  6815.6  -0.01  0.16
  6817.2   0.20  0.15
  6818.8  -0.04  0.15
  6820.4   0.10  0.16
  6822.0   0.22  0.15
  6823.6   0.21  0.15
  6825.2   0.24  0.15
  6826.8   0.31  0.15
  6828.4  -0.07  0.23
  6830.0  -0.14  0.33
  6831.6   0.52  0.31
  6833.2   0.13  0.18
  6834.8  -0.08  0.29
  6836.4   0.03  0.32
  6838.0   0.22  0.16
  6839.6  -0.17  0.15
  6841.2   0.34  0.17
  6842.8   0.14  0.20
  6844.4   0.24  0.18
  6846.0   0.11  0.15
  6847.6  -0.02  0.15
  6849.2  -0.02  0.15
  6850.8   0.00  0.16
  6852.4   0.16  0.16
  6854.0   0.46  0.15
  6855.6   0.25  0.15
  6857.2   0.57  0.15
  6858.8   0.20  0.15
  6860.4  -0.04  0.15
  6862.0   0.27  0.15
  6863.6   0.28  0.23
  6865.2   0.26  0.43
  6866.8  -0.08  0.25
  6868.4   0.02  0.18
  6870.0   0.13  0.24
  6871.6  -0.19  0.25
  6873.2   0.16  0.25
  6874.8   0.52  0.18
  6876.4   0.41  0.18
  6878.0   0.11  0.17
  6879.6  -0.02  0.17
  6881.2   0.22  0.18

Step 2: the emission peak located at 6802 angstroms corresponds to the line [O II] 3727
